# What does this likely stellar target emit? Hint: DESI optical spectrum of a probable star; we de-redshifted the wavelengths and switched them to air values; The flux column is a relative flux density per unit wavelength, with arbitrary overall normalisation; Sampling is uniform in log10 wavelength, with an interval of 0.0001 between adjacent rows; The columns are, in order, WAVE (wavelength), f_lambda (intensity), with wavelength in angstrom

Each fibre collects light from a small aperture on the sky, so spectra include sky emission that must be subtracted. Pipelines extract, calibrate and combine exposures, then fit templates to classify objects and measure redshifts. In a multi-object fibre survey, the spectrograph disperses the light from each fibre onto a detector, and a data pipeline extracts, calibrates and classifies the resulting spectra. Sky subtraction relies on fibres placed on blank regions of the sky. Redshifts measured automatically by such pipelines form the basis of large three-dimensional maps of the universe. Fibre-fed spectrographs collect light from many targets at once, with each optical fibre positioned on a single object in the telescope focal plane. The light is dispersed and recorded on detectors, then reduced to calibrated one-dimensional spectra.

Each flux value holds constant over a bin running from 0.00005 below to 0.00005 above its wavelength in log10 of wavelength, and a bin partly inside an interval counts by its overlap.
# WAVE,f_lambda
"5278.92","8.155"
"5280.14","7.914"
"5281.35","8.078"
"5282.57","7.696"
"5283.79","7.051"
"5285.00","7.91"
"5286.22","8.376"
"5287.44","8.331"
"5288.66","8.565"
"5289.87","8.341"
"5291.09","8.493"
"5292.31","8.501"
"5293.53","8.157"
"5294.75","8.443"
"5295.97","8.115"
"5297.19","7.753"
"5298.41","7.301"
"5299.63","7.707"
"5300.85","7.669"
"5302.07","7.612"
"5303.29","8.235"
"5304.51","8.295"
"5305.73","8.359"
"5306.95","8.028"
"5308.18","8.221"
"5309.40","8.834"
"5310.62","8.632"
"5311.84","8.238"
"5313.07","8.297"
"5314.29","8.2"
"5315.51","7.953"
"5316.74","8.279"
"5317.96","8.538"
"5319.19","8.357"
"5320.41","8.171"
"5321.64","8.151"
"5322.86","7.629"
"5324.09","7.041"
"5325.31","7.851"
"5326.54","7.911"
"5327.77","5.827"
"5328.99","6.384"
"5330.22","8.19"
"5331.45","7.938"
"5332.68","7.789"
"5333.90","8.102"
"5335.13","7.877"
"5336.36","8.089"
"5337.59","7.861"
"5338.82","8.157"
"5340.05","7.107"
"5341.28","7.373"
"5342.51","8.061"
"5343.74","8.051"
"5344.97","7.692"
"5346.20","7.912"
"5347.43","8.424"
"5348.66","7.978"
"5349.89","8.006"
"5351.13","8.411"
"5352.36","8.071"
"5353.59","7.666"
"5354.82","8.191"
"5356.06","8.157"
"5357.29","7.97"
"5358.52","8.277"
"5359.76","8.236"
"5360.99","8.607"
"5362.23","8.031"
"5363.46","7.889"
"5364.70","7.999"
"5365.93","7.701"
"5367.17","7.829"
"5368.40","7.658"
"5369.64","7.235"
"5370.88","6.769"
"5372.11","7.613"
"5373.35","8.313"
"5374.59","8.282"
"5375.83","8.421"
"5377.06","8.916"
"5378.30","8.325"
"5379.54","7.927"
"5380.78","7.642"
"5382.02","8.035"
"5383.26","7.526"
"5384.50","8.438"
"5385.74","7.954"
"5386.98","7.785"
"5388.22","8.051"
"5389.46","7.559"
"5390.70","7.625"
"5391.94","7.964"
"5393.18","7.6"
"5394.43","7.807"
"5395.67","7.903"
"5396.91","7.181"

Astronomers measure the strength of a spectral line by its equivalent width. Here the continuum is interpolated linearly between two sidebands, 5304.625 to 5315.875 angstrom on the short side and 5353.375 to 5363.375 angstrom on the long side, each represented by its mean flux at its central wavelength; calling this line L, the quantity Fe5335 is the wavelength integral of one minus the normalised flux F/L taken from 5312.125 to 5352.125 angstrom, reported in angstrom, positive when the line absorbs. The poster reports 1.8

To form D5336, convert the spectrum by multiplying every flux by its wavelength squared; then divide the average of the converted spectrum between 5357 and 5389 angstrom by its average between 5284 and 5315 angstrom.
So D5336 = 1.0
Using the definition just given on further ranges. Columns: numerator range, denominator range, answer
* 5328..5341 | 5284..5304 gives 0.97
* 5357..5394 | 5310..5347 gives 1.03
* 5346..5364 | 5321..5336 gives 1.08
